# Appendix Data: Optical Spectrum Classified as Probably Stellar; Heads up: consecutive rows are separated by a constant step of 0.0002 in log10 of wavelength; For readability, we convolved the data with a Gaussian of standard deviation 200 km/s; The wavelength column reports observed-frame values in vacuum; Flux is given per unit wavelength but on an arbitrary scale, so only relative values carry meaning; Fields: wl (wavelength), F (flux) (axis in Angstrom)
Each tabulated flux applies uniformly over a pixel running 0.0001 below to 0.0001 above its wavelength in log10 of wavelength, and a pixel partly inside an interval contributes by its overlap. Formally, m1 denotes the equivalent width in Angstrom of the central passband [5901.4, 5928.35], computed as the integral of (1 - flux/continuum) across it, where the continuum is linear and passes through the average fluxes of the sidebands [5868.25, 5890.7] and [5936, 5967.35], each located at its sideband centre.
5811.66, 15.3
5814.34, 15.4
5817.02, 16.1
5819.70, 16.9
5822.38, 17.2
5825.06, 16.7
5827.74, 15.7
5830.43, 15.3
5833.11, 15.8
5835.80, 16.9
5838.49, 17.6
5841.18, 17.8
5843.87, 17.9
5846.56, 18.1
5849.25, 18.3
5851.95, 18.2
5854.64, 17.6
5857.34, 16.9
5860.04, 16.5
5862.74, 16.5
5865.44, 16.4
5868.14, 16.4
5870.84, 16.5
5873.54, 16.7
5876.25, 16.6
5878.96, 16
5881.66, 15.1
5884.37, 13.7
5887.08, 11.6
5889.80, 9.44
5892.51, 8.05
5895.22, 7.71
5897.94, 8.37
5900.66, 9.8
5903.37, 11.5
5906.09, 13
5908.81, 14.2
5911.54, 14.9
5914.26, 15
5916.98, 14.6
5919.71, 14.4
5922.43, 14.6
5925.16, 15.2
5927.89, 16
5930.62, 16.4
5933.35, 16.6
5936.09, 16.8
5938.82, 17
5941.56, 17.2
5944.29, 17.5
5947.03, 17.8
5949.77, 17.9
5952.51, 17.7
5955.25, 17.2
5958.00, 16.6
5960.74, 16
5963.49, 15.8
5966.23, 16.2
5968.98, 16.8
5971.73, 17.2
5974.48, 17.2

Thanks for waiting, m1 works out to 2.8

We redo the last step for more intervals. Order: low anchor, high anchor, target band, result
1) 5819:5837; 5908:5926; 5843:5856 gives -1.7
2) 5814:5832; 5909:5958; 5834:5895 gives 2.0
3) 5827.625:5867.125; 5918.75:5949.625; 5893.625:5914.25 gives 6.3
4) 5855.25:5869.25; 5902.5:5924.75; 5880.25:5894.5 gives 3.7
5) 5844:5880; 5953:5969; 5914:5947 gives 1.2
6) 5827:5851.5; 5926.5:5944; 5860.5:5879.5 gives 0.6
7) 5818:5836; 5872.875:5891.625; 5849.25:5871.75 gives -3.2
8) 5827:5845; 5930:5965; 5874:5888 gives 1.7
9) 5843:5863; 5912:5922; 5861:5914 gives 9.0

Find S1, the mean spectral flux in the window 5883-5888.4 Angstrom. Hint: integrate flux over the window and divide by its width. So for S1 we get 12.7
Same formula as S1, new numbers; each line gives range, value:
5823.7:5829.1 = 16.2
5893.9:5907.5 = 10.1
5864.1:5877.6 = 16.5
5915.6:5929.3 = 15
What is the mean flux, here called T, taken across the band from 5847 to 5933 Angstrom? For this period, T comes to 14.5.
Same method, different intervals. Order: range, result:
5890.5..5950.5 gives 14.2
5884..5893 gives 10.6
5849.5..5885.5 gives 16.5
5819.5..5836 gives 16.3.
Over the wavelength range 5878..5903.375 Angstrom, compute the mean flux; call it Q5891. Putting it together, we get 11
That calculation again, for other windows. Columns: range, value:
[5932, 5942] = 16.9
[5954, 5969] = 16.4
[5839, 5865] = 17.5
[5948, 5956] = 17.6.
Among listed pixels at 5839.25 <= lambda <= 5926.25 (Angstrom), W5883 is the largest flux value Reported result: 18.3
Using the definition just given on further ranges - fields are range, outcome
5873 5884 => 16.7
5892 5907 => 13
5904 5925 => 15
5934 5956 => 17.9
